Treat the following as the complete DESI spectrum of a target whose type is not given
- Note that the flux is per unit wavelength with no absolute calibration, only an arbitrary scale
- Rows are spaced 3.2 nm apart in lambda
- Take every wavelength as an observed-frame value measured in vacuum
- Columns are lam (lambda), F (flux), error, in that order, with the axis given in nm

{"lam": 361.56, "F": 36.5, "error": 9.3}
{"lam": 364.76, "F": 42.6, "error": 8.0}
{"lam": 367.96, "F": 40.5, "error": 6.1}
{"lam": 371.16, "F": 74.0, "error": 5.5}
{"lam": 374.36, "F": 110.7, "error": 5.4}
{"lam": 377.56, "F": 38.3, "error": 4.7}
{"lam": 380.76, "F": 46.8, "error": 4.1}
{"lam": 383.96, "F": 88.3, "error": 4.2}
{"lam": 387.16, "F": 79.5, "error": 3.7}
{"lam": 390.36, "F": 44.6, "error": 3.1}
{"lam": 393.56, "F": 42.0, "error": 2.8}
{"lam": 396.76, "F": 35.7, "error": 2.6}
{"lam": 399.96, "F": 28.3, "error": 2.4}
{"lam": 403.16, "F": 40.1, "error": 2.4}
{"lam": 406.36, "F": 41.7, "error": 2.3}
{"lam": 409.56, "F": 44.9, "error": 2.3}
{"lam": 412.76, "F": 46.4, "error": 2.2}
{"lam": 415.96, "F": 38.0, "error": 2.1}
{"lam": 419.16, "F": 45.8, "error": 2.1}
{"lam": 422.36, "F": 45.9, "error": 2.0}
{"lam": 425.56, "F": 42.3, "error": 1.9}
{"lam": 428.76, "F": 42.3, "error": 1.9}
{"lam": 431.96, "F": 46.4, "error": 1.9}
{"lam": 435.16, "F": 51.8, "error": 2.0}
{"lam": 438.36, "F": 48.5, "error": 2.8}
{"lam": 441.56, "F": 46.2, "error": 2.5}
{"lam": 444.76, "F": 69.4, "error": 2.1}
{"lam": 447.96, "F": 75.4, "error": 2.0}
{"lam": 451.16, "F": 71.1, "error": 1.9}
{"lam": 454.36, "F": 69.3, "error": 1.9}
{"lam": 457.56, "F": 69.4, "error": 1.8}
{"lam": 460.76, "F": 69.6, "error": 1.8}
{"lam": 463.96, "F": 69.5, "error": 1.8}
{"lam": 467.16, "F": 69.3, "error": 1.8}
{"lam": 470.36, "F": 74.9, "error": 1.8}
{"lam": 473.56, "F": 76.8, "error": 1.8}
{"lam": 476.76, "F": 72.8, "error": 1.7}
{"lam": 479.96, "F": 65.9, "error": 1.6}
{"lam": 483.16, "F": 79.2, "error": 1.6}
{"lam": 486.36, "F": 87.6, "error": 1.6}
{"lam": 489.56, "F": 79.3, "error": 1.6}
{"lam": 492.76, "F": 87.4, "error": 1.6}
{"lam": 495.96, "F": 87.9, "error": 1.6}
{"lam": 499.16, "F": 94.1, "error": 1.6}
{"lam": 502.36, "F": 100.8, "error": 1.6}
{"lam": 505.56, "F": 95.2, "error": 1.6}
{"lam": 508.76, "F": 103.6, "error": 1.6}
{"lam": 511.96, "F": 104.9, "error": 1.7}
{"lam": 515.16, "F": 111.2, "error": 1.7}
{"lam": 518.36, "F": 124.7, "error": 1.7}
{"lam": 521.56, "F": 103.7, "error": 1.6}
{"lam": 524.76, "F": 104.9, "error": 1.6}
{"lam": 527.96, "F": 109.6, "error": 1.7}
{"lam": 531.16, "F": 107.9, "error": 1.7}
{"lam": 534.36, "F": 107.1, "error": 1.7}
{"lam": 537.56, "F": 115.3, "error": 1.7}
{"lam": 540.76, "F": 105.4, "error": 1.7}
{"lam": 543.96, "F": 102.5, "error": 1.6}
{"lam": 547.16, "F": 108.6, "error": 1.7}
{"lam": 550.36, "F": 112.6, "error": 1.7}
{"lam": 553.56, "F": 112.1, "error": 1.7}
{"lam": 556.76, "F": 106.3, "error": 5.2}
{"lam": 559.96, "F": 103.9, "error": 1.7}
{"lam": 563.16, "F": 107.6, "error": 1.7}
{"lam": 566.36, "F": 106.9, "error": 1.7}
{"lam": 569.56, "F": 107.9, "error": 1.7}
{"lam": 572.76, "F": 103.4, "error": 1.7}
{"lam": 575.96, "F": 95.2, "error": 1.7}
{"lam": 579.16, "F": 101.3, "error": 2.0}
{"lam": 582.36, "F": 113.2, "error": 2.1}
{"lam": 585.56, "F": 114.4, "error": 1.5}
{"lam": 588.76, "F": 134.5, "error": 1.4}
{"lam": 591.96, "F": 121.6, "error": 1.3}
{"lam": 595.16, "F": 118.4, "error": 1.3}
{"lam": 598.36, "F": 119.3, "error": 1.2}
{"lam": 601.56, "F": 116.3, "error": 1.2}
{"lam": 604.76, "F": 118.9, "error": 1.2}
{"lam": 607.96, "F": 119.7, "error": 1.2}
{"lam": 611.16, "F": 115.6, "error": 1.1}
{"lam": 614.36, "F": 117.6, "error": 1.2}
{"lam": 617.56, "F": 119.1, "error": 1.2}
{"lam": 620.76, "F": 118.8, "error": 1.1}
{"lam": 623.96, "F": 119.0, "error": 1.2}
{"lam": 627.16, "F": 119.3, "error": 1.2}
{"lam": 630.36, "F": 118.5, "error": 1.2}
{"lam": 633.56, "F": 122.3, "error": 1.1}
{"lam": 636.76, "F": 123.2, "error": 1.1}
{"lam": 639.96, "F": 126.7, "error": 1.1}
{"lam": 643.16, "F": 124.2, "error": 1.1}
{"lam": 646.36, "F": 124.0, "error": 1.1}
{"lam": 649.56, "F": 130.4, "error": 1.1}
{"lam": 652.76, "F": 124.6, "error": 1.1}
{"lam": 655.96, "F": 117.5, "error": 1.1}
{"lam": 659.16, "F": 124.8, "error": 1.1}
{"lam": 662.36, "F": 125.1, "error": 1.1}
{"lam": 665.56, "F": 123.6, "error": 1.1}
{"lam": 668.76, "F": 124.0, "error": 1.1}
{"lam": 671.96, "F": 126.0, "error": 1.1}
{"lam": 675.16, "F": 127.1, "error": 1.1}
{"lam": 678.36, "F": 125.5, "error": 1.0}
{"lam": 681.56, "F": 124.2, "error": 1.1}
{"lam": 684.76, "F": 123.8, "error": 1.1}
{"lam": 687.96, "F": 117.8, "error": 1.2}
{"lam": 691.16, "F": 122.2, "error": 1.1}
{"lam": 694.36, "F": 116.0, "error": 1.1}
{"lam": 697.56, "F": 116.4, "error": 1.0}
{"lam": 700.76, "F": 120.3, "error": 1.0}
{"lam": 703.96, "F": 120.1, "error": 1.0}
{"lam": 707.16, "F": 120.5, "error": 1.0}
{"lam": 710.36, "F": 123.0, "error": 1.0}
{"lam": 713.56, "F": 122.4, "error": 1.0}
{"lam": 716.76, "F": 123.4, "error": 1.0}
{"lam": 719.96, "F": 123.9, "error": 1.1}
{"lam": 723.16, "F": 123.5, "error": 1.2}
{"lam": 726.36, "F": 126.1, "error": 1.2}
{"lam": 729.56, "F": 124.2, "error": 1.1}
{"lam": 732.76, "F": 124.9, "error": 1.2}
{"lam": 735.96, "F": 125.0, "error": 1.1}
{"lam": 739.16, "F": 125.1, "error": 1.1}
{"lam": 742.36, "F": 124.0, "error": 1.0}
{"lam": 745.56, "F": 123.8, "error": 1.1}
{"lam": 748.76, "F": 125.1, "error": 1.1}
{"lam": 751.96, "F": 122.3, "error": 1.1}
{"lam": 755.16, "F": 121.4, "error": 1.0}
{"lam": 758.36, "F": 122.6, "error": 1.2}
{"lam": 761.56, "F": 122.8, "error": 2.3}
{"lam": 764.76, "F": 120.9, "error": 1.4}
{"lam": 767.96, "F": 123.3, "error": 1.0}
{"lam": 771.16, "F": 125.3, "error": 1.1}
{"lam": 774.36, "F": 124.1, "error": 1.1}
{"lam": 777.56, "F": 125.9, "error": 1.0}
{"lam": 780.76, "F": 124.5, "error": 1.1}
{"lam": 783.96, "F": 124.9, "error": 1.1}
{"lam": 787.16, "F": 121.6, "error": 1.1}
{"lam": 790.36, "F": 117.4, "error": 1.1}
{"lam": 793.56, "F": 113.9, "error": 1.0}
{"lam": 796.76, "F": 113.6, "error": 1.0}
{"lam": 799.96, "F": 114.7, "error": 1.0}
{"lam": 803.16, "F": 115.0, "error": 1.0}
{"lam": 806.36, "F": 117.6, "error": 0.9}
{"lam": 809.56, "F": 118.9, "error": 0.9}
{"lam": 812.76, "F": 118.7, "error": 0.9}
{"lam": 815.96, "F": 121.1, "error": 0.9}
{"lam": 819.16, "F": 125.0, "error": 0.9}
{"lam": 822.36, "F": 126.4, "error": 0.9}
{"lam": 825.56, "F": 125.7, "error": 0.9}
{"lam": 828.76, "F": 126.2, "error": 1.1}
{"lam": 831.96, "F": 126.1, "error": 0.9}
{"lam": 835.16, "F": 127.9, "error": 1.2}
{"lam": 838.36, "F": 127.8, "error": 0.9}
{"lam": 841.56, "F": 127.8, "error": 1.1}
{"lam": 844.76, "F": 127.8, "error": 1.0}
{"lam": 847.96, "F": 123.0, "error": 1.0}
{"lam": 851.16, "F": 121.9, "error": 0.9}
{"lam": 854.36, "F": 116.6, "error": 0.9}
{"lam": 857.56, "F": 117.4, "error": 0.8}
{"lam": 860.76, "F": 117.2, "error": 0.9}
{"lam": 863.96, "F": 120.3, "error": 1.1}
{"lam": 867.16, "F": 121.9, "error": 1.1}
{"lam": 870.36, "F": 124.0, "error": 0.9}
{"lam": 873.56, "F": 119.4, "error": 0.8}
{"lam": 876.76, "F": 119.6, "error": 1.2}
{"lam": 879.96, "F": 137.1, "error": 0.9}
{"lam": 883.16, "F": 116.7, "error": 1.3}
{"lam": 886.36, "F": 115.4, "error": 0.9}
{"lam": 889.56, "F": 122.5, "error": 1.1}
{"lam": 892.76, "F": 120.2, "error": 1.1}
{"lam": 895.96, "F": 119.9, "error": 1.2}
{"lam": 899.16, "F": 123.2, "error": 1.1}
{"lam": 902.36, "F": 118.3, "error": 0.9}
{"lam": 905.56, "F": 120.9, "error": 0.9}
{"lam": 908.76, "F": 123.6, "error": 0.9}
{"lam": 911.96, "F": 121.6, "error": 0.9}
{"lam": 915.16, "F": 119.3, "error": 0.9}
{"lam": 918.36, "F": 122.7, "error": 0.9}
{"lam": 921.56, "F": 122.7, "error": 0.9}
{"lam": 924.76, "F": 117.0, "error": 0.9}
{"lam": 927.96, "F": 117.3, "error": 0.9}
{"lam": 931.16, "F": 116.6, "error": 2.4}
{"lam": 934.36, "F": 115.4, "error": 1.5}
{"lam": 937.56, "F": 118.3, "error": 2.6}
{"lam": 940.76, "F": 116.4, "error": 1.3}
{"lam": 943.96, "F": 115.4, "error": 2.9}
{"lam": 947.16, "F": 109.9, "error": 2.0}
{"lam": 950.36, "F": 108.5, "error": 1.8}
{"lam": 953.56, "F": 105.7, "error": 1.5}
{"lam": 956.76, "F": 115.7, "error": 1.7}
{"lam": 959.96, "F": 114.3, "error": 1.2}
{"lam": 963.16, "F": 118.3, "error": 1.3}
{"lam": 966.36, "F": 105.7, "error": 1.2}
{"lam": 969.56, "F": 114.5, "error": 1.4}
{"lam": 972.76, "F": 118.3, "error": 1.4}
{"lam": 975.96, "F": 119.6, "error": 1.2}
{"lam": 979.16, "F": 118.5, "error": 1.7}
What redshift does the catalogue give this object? 0.114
